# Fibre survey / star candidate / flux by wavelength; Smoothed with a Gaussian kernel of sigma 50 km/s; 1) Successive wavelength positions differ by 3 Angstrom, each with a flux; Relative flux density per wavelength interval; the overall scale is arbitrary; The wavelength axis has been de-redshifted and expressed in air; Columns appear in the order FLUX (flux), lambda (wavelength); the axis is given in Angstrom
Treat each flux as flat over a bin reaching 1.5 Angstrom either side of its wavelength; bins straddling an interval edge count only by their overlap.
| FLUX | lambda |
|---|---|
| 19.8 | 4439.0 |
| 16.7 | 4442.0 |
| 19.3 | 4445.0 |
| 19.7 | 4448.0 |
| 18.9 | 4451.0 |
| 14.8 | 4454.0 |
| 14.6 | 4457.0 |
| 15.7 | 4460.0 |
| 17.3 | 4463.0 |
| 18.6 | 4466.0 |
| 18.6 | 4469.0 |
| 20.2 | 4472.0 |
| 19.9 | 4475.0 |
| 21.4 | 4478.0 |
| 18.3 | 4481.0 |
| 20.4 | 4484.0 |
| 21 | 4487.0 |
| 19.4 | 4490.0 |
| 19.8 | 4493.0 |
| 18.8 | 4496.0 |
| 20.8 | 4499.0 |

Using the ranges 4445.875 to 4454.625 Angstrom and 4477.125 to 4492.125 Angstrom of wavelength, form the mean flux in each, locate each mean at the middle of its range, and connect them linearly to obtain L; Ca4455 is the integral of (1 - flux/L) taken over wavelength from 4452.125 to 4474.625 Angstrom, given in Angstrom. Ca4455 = 2.0 Angstrom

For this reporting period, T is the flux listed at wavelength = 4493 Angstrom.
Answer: 19.8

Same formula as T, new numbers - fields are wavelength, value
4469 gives 18.6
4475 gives 19.9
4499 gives 20.8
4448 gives 19.7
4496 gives 18.8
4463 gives 17.3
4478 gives 21.4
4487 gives 21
